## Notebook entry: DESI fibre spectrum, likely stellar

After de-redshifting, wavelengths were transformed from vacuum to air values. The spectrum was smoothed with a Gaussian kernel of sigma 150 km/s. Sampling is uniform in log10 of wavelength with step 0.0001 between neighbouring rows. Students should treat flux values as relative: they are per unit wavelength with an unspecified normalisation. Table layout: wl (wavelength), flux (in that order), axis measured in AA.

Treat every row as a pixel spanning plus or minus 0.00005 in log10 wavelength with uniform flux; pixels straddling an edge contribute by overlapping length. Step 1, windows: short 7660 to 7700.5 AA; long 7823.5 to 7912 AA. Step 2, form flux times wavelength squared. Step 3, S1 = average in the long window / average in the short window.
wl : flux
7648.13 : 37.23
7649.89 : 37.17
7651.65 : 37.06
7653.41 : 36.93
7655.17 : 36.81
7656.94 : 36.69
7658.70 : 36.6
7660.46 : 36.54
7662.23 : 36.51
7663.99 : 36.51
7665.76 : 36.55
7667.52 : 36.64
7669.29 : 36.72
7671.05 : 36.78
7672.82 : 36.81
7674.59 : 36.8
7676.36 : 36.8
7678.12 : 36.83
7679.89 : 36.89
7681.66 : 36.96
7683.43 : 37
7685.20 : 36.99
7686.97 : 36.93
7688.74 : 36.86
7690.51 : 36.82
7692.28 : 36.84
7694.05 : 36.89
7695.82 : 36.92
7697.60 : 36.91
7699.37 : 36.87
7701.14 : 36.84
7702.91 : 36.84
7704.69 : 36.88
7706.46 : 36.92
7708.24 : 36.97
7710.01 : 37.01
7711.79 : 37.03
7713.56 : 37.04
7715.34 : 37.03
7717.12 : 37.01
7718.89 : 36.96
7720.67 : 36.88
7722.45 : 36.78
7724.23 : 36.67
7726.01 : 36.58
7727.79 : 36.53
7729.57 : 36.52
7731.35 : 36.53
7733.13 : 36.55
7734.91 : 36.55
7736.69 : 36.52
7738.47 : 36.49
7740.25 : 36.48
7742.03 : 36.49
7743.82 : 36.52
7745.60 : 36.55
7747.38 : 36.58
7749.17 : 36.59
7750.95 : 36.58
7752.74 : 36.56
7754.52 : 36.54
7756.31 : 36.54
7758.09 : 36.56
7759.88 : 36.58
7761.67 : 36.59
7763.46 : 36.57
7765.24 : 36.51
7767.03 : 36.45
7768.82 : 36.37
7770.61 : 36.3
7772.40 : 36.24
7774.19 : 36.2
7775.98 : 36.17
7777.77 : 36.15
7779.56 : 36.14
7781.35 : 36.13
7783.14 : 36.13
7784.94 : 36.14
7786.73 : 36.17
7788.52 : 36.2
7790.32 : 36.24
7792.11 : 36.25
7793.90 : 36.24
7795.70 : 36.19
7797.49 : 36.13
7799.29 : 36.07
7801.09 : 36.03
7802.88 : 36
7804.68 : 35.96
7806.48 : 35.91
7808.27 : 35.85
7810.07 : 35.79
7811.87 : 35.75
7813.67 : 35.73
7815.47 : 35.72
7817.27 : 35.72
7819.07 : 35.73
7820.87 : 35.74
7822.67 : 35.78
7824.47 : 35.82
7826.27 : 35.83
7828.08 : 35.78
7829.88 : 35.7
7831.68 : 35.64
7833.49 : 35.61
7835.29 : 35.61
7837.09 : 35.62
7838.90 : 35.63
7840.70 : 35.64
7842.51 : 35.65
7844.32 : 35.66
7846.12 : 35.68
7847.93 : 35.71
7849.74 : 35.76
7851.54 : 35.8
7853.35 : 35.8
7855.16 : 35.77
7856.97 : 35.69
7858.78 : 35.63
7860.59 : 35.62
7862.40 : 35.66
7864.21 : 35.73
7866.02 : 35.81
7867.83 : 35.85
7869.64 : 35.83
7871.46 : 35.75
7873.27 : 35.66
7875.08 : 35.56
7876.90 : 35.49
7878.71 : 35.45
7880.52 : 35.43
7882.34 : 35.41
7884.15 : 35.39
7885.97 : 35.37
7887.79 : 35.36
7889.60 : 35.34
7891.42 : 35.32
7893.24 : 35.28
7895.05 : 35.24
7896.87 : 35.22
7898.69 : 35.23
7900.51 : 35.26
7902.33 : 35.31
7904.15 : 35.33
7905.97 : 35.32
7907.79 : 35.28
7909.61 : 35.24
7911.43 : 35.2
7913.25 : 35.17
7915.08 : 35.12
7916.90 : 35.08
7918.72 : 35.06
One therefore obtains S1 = 1.01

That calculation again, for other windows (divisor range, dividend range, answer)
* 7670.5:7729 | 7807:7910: 1.01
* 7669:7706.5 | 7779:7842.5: 1.00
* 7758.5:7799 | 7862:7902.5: 1.00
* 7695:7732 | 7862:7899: 1.01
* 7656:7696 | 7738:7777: 1.01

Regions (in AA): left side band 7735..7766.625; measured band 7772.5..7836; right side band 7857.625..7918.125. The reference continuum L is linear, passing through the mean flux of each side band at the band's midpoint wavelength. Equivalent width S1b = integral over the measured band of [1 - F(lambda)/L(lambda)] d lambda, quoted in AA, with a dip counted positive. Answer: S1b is 0.3 AA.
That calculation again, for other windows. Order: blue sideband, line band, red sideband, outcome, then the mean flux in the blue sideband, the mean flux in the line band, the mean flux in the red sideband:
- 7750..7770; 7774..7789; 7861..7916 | 0.08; 36.5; 36.2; 35.4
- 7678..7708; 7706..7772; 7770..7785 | -0.26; 36.9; 36.6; 36.2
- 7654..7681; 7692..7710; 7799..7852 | -0.19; 36.7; 36.9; 35.8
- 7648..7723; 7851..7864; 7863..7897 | -0.02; 36.9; 35.7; 35.5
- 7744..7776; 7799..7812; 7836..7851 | 0.04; 36.5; 35.9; 35.7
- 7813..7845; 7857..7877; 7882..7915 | -0.13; 35.7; 35.7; 35.3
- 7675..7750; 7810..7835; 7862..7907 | 0.14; 36.8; 35.7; 35.5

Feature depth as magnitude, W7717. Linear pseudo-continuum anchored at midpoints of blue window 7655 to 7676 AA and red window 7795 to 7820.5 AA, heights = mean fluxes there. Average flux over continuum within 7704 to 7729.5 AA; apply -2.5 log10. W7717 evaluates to -0.014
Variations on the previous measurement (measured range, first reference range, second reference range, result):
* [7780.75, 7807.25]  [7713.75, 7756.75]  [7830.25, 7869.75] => 0.00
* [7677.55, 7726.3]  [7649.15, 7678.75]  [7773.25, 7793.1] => -0.01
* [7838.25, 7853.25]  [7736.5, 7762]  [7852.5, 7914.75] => 0.00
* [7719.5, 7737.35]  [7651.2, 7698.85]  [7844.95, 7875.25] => 0.00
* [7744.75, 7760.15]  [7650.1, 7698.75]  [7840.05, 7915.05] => -0.01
